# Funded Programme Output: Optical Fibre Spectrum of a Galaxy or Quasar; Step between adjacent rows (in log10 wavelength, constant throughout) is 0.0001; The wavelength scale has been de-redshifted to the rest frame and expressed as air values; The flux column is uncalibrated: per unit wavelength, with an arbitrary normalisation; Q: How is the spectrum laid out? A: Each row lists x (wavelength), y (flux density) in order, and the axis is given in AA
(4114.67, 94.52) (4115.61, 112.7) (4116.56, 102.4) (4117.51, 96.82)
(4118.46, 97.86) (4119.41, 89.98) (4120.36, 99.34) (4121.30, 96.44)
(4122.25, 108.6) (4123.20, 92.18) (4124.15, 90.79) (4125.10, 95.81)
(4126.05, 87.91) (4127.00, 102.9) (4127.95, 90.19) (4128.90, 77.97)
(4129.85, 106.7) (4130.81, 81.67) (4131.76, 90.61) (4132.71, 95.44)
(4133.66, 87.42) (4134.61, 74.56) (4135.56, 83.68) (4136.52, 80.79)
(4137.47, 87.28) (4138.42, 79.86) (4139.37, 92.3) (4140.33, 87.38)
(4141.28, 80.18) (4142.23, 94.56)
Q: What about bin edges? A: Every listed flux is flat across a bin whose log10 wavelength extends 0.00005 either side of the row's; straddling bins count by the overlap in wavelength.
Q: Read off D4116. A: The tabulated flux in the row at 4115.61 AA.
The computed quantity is 112.7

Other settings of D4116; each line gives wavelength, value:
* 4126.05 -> 87.91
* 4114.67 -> 94.52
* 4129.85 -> 106.7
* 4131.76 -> 90.61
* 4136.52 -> 80.79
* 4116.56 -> 102.4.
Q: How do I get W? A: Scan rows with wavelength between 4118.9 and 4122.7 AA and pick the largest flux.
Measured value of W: 108.6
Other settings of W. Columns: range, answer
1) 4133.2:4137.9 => 87.42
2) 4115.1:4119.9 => 112.7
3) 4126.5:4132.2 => 106.7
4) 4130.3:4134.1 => 95.44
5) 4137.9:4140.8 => 92.3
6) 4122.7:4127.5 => 102.9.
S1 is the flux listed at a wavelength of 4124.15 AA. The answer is 90.79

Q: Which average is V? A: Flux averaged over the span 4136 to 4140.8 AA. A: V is 85.4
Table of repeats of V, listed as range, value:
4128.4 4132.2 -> 89.1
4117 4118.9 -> 97.2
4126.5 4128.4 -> 96.5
